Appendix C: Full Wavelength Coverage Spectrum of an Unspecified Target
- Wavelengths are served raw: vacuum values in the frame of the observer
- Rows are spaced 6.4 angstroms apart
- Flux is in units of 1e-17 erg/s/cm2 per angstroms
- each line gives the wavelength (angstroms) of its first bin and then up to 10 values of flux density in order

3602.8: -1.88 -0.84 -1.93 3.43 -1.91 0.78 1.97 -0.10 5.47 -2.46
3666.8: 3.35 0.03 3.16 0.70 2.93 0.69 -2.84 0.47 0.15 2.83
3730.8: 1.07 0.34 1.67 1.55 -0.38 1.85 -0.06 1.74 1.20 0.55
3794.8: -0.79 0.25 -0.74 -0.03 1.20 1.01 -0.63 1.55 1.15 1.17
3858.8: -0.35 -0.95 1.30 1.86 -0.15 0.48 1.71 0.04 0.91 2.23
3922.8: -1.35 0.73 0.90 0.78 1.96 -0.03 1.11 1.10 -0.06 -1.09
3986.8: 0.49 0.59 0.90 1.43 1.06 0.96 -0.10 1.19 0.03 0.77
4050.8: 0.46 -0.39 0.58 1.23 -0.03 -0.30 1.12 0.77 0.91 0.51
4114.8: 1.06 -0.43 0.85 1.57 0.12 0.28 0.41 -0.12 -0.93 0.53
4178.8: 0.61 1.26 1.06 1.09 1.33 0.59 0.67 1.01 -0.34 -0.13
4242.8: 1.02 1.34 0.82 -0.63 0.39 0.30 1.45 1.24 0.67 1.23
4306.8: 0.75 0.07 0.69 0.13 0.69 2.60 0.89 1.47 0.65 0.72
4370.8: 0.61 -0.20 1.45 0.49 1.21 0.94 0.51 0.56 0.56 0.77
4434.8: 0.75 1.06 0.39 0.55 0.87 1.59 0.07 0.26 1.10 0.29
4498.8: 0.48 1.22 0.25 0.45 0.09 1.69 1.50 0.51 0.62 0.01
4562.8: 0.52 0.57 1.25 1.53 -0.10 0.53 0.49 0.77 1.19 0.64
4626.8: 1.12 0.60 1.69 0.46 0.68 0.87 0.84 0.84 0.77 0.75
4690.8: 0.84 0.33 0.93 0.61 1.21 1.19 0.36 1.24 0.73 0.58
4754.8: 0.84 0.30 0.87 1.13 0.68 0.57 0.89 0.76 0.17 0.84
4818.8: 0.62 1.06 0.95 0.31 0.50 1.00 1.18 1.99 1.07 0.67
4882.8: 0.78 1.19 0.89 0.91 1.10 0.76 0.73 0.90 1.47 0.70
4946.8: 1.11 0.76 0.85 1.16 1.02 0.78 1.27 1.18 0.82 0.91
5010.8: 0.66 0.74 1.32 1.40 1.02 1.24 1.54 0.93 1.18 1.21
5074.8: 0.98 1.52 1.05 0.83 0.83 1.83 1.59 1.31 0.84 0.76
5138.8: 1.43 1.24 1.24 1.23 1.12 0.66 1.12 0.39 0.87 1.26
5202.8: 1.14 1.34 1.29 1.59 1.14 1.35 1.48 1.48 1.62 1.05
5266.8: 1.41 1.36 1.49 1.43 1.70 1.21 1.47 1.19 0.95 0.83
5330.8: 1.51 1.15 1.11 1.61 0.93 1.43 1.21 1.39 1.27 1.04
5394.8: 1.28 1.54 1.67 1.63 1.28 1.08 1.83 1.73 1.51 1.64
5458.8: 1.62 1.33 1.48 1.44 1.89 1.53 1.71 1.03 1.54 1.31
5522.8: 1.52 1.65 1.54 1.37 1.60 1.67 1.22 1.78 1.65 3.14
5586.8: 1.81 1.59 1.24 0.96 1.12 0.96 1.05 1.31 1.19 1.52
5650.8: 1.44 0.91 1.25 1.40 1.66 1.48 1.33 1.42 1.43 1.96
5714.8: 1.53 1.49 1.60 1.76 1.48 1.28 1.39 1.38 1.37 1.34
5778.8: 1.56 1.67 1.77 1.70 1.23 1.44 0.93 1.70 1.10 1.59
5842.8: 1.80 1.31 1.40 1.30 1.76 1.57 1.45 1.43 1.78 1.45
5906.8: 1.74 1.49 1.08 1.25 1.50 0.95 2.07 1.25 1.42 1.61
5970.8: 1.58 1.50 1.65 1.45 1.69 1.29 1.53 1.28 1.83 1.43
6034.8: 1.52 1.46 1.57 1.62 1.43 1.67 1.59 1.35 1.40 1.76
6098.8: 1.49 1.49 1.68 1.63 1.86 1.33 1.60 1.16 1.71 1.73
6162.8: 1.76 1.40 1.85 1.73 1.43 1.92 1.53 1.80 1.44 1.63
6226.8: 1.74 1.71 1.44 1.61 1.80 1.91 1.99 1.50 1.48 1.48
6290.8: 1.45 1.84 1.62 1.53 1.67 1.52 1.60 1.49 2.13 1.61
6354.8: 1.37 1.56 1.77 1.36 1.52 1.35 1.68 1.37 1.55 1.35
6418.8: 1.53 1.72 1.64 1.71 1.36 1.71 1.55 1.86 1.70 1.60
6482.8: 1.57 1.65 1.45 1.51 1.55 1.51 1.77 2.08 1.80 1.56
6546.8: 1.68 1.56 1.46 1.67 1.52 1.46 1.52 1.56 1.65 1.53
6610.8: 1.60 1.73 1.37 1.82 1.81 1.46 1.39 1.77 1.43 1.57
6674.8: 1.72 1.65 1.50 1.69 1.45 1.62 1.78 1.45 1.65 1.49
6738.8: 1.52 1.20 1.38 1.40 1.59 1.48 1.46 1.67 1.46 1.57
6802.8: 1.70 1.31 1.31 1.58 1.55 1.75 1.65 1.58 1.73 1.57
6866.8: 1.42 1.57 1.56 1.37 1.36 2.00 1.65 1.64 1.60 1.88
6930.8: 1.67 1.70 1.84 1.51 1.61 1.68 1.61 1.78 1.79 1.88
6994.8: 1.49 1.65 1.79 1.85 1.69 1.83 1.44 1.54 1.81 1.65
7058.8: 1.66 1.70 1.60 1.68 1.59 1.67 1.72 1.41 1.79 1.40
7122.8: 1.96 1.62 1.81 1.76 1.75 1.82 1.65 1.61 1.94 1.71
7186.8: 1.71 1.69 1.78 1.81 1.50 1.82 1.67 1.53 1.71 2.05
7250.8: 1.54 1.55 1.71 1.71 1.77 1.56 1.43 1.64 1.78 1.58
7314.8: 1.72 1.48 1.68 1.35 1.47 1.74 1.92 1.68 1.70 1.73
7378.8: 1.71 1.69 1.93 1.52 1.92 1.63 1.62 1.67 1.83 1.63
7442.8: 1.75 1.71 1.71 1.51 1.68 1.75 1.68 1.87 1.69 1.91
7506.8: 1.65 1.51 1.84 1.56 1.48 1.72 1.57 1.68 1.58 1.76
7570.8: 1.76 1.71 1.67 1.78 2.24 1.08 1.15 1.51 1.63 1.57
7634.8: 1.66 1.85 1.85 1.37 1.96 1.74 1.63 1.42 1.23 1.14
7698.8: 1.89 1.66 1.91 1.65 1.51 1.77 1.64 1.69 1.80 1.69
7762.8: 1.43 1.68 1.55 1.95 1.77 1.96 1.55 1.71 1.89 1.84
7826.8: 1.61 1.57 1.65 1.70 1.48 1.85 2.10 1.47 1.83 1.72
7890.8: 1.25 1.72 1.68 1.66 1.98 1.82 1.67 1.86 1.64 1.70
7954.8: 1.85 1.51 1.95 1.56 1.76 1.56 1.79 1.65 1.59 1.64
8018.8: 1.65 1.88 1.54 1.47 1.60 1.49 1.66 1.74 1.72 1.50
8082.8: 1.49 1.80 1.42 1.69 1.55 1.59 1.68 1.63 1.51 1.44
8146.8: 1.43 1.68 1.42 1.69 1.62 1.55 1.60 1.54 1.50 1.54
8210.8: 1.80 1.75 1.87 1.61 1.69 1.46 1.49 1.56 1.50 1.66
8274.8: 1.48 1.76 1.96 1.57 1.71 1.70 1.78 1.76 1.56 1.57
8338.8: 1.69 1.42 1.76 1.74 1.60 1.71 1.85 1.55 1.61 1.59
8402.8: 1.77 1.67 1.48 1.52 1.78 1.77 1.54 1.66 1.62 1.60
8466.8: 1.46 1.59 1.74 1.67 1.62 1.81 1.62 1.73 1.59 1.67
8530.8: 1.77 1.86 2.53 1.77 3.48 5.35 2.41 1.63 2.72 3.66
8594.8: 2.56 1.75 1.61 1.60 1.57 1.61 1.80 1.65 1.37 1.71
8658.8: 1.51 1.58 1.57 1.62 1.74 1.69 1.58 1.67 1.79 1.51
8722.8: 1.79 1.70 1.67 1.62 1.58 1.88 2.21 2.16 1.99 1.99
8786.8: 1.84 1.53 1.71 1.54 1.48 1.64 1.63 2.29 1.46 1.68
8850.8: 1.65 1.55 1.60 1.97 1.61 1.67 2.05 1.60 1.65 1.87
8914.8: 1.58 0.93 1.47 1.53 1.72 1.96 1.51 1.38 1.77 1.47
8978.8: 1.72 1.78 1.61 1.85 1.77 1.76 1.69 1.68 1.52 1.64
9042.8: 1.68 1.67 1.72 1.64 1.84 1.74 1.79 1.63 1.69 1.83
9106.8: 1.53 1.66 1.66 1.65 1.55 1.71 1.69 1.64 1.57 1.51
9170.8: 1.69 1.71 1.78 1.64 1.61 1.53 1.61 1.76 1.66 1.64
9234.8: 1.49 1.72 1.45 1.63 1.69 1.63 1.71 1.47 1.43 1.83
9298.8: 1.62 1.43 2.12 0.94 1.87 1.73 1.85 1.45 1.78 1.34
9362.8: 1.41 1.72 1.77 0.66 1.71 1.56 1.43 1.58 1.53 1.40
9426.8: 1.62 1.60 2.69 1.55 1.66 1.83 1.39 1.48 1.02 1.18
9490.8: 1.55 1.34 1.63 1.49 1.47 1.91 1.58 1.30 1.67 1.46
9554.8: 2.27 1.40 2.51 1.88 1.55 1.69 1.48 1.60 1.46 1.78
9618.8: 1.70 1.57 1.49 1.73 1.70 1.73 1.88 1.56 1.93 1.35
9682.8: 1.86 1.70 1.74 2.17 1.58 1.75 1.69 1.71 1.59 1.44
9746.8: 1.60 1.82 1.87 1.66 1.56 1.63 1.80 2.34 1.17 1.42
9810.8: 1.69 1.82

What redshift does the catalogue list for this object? 0.304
